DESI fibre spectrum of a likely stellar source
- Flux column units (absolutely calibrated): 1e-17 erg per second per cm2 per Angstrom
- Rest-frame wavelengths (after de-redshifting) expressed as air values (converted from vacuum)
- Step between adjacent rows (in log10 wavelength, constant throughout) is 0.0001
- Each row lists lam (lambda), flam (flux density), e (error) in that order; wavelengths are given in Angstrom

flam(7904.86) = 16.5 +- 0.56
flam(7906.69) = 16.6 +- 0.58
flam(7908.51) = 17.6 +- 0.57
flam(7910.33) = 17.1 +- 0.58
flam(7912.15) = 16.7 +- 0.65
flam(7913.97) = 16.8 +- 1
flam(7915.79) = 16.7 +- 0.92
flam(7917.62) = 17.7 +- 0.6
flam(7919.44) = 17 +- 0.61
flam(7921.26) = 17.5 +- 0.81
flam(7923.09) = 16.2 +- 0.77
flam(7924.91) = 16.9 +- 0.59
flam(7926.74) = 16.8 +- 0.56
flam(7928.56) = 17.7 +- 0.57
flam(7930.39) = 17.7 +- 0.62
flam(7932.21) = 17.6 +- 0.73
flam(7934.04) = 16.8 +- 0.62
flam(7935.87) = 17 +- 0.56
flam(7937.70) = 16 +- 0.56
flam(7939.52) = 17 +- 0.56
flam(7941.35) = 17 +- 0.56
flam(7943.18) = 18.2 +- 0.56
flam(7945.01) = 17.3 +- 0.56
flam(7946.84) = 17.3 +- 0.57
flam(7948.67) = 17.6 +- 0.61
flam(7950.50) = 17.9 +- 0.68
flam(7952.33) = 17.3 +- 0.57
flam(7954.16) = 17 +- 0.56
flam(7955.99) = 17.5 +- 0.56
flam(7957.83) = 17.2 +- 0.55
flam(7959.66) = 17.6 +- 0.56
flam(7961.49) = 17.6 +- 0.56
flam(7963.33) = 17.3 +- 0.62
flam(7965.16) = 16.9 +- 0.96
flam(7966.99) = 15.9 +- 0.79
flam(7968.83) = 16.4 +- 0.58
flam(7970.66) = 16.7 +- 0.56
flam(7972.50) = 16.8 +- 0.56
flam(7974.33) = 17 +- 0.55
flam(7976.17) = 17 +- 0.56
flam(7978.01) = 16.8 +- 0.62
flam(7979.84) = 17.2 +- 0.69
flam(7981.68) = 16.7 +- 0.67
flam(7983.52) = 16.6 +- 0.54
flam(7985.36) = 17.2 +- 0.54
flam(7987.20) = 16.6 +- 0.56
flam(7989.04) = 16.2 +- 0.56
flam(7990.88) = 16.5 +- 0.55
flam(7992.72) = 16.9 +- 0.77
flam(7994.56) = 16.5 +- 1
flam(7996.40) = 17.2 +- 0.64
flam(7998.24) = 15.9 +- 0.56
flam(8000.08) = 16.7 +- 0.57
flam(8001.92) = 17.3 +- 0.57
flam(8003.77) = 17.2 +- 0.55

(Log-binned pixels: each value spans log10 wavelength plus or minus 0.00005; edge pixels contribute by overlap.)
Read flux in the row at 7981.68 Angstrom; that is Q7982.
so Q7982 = 16.7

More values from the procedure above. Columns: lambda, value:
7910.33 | 17.1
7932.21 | 17.6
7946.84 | 17.3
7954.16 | 17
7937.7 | 16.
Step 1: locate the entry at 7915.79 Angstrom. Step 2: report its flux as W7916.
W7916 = 16.7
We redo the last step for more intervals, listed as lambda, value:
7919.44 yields 17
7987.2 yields 16.6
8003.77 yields 17.2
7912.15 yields 16.7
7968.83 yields 16.4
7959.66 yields 17.6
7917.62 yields 17.7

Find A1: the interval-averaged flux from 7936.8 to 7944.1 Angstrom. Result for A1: 17.1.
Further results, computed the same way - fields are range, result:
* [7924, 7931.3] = 17.3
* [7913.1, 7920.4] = 17.1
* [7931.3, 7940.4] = 16.9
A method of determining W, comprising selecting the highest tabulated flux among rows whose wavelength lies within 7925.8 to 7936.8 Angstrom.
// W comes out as 17.7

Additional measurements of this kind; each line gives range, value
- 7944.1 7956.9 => 17.9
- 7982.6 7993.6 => 17.2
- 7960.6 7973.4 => 17.6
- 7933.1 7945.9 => 18.2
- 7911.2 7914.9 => 16.8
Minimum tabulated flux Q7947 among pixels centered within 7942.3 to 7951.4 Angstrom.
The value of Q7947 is 17.3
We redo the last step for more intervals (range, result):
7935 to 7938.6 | 16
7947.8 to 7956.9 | 17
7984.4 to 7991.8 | 16.2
